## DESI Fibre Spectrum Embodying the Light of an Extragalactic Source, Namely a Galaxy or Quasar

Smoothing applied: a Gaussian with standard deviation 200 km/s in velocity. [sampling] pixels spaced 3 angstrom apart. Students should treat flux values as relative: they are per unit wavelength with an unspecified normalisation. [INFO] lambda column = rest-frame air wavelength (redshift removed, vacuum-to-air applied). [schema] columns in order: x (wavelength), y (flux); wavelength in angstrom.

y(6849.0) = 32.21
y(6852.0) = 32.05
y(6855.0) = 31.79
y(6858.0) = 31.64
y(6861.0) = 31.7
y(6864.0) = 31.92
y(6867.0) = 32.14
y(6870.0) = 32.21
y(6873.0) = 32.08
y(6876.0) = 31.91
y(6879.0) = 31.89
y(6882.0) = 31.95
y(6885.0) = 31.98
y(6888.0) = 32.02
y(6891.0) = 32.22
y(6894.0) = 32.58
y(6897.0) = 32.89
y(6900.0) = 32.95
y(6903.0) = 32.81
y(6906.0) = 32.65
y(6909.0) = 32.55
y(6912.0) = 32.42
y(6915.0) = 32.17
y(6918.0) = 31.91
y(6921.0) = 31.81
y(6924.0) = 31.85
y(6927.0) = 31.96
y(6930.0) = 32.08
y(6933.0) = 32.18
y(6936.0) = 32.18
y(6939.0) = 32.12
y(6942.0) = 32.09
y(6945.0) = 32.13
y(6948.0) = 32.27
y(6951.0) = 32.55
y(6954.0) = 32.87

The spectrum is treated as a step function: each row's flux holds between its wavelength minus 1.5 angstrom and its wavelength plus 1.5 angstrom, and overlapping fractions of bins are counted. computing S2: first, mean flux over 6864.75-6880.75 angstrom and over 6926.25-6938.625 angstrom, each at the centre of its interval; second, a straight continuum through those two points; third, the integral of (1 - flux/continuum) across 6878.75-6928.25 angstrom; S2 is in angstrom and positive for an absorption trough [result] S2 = -0.3 angstrom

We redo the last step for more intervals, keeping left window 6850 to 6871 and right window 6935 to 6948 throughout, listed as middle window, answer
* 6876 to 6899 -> -0.2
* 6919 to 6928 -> 0.1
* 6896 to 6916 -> -0.4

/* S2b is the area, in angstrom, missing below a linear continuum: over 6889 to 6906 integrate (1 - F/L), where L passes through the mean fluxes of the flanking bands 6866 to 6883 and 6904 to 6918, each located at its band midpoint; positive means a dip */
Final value -0.21 angstrom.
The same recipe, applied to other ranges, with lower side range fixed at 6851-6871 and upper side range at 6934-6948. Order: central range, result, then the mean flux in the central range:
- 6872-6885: 0.0 angstrom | 32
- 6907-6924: 0.0 angstrom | 32.2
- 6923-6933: 0.0 angstrom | 32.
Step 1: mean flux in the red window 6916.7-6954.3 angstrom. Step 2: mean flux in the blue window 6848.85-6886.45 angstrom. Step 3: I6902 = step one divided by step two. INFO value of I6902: 1.01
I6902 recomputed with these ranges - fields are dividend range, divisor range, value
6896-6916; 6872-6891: 1.02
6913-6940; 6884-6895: 1.00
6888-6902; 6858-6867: 1.02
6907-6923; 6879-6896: 1.00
